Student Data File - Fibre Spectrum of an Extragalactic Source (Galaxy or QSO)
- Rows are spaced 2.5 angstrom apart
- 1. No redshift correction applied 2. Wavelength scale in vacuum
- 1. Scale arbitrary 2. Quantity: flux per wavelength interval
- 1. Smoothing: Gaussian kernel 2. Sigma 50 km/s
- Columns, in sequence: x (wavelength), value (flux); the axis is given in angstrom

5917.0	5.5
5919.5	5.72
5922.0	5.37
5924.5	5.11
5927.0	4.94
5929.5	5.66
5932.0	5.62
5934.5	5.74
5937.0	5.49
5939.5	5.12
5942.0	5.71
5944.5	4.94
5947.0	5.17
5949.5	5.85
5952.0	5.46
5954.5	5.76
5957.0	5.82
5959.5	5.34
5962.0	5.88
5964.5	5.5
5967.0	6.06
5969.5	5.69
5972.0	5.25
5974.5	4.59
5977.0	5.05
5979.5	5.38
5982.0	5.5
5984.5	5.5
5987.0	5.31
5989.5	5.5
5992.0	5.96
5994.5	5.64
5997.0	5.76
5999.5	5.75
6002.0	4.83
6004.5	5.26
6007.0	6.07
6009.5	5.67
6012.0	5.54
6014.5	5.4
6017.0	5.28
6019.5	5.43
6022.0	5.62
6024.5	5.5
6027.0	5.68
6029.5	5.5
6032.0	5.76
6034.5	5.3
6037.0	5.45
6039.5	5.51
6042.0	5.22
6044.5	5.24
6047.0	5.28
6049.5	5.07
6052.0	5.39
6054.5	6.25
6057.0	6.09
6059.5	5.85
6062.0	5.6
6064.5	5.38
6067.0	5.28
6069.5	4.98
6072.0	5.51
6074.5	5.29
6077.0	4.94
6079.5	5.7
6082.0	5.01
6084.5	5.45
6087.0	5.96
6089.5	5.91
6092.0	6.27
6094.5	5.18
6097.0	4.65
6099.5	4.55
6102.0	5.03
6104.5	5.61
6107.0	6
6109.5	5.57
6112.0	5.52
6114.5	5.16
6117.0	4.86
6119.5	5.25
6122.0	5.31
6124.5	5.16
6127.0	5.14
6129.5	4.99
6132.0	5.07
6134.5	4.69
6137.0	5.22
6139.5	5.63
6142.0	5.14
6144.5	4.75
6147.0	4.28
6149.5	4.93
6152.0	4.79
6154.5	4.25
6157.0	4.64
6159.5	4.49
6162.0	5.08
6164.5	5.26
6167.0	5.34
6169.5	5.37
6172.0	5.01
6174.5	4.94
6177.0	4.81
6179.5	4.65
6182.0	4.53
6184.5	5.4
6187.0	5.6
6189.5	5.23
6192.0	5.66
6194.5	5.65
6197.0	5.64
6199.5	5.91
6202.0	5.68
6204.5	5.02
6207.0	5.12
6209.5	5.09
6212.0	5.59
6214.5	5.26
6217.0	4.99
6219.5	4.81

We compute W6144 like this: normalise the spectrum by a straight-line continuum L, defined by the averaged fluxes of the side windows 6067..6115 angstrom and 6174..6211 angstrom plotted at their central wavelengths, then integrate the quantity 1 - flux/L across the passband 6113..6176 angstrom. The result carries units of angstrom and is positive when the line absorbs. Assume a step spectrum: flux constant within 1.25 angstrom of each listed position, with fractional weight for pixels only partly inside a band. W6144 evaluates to 3.9 angstrom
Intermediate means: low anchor 5.38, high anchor 5.27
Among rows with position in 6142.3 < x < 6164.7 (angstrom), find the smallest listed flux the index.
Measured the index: 4.25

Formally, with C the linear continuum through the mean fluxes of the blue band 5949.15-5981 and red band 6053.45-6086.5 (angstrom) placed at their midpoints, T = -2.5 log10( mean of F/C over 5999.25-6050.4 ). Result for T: 0.01 mag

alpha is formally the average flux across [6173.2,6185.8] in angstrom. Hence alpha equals 4.87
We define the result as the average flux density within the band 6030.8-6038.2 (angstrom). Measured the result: 5.5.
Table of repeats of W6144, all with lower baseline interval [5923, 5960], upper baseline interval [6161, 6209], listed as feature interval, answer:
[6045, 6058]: -0.5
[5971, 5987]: 0.6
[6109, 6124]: 0.1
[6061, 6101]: -0.1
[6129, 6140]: 0.4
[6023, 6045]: -0.4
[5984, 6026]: -1.0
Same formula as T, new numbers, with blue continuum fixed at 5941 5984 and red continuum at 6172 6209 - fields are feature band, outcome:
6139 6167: 0.10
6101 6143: 0.01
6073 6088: 0.00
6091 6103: 0.05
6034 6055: 0.00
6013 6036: -0.02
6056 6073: -0.03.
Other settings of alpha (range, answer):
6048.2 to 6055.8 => 5.57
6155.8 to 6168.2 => 4.96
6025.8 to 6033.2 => 5.65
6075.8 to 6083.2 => 5.22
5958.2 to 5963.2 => 5.61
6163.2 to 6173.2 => 5.25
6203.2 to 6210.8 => 5.08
